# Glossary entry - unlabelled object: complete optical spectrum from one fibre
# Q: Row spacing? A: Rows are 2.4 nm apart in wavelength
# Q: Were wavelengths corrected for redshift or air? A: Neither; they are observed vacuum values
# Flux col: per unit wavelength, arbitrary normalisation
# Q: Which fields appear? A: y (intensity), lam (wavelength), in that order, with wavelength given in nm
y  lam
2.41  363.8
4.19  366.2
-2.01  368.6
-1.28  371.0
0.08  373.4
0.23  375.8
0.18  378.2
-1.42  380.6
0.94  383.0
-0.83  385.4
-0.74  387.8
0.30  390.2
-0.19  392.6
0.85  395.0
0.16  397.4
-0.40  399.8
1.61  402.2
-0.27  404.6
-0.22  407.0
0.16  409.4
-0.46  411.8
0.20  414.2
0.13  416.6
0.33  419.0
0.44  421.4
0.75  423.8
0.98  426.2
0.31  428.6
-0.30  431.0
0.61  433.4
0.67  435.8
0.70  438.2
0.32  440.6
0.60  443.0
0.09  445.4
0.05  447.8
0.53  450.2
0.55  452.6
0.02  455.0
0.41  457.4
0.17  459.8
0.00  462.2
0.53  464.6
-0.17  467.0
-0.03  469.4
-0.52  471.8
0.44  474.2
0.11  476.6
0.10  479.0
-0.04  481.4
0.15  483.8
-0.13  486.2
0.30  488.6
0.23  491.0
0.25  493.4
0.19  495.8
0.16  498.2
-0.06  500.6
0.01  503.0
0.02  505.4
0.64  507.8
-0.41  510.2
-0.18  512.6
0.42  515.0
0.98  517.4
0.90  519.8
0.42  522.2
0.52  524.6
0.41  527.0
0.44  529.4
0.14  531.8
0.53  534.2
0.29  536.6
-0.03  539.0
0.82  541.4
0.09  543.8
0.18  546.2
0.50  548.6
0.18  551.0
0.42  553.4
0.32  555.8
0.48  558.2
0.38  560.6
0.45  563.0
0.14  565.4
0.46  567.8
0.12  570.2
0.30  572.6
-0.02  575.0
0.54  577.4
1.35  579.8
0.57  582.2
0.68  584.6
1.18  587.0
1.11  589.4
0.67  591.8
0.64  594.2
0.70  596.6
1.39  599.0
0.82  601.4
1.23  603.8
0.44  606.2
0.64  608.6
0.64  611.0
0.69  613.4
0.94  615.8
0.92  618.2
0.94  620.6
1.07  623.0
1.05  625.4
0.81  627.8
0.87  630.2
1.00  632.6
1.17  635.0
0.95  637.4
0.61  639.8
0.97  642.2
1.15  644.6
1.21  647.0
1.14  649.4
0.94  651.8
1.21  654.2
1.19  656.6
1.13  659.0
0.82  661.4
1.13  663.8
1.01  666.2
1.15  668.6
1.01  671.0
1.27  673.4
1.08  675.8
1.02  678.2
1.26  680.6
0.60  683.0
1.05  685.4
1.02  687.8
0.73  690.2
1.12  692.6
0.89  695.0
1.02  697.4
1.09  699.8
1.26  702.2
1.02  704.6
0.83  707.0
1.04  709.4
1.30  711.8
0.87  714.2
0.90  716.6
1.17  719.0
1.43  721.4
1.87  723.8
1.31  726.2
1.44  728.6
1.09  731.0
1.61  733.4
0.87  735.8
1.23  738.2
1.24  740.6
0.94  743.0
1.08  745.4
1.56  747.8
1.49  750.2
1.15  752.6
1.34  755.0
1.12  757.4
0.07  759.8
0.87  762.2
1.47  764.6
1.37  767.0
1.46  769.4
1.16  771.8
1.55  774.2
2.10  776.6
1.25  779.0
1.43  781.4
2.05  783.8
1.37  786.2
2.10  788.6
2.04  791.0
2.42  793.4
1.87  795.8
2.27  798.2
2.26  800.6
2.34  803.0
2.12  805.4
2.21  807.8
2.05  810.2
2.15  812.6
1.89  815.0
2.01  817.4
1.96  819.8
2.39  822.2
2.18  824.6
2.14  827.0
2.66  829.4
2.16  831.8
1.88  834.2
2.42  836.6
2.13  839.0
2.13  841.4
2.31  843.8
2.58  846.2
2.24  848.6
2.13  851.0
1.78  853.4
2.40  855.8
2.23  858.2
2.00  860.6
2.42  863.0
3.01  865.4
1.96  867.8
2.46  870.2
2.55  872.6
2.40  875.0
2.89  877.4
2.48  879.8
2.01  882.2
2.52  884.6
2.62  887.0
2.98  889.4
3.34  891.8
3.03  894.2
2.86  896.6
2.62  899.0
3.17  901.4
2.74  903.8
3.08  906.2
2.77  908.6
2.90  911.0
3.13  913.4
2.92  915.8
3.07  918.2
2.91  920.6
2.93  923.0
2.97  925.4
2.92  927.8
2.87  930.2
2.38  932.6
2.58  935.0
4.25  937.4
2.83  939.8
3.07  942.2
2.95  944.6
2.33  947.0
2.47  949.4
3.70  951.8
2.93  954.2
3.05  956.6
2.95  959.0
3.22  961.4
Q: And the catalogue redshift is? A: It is 0.98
